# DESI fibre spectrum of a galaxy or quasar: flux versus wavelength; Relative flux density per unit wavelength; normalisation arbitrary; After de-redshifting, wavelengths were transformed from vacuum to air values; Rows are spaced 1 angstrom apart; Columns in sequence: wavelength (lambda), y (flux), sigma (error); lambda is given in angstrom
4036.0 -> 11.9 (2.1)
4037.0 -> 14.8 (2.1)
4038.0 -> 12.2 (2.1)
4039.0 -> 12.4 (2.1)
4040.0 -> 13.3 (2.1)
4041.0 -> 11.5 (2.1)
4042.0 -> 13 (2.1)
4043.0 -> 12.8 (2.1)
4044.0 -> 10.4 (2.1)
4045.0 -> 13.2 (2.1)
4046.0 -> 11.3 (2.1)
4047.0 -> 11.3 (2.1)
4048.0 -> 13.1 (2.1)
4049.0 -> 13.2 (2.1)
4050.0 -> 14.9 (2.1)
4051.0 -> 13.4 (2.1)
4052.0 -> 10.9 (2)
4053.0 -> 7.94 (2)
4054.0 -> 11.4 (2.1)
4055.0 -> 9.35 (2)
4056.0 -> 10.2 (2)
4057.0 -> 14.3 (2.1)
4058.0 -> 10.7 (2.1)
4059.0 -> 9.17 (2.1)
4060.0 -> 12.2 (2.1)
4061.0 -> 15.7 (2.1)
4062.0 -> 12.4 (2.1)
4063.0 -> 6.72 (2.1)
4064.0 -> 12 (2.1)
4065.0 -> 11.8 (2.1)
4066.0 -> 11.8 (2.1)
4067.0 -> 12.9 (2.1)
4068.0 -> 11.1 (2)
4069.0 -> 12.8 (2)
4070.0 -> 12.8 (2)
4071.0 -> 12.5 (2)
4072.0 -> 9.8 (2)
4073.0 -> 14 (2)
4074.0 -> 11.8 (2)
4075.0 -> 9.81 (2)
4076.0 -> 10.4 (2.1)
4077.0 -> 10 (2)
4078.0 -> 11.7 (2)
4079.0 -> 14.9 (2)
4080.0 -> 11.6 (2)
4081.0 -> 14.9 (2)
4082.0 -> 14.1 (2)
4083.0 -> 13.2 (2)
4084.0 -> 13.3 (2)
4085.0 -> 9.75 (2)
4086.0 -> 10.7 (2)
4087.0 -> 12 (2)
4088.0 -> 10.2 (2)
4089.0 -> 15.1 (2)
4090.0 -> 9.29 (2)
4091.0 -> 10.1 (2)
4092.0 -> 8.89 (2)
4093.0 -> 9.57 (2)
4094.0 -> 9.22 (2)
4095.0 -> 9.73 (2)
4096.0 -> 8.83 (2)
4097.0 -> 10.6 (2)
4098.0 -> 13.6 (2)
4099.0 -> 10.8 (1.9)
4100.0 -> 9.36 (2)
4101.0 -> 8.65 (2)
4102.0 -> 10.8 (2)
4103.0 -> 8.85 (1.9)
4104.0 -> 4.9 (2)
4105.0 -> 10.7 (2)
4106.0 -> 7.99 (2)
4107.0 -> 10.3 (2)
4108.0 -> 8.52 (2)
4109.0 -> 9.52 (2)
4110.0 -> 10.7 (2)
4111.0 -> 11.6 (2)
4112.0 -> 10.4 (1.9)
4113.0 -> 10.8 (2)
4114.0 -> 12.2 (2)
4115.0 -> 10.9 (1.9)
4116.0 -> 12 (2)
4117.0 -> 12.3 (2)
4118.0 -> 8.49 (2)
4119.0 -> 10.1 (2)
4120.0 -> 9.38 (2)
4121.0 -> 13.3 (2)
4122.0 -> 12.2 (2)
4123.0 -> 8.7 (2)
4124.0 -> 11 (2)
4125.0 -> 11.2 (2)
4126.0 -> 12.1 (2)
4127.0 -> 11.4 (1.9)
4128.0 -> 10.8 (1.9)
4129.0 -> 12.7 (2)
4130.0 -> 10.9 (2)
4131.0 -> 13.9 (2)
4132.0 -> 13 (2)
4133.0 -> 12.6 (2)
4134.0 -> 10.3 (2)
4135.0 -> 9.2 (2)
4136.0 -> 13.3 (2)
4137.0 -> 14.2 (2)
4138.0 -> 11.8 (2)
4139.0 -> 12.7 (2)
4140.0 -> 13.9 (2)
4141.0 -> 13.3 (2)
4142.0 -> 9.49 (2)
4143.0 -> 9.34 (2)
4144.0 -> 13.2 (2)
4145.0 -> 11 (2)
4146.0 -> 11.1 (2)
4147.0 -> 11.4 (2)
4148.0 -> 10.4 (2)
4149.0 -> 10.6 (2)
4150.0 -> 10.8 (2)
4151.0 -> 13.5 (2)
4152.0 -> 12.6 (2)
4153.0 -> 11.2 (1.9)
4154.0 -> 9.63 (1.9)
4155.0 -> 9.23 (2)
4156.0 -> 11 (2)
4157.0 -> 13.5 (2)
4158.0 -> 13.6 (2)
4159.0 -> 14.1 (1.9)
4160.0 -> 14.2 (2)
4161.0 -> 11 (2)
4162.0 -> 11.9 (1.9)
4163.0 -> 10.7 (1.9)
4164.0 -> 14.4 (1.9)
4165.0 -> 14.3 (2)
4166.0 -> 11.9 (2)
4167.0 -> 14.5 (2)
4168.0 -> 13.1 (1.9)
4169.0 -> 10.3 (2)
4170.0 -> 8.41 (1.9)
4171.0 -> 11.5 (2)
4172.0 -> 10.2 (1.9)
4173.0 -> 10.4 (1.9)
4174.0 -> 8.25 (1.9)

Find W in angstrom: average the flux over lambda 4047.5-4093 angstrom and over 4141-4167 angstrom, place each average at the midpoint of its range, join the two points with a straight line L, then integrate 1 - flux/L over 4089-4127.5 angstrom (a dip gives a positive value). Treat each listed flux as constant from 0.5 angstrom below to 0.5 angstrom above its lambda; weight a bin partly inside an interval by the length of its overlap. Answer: 4.8 angstrom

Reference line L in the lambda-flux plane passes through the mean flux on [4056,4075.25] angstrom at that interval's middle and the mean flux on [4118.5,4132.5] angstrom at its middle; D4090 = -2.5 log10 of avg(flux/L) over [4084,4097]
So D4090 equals 0.12 mag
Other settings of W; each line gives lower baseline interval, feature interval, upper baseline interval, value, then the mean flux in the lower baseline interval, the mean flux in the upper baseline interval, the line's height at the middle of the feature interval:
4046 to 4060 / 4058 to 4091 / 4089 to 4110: -3.66 angstrom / 11.5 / 9.67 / 10.7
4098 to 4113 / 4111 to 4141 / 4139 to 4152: -2.64 angstrom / 9.69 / 11.6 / 10.7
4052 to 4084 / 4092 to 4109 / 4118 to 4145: 3.17 angstrom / 11.8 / 11.6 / 11.7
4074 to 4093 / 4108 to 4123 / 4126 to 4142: 1.42 angstrom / 11.6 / 12.2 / 12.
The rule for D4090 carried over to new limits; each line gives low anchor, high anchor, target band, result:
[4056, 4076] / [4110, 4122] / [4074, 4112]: 0.071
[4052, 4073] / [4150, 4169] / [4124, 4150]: 0.039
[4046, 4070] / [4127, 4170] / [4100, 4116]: 0.202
